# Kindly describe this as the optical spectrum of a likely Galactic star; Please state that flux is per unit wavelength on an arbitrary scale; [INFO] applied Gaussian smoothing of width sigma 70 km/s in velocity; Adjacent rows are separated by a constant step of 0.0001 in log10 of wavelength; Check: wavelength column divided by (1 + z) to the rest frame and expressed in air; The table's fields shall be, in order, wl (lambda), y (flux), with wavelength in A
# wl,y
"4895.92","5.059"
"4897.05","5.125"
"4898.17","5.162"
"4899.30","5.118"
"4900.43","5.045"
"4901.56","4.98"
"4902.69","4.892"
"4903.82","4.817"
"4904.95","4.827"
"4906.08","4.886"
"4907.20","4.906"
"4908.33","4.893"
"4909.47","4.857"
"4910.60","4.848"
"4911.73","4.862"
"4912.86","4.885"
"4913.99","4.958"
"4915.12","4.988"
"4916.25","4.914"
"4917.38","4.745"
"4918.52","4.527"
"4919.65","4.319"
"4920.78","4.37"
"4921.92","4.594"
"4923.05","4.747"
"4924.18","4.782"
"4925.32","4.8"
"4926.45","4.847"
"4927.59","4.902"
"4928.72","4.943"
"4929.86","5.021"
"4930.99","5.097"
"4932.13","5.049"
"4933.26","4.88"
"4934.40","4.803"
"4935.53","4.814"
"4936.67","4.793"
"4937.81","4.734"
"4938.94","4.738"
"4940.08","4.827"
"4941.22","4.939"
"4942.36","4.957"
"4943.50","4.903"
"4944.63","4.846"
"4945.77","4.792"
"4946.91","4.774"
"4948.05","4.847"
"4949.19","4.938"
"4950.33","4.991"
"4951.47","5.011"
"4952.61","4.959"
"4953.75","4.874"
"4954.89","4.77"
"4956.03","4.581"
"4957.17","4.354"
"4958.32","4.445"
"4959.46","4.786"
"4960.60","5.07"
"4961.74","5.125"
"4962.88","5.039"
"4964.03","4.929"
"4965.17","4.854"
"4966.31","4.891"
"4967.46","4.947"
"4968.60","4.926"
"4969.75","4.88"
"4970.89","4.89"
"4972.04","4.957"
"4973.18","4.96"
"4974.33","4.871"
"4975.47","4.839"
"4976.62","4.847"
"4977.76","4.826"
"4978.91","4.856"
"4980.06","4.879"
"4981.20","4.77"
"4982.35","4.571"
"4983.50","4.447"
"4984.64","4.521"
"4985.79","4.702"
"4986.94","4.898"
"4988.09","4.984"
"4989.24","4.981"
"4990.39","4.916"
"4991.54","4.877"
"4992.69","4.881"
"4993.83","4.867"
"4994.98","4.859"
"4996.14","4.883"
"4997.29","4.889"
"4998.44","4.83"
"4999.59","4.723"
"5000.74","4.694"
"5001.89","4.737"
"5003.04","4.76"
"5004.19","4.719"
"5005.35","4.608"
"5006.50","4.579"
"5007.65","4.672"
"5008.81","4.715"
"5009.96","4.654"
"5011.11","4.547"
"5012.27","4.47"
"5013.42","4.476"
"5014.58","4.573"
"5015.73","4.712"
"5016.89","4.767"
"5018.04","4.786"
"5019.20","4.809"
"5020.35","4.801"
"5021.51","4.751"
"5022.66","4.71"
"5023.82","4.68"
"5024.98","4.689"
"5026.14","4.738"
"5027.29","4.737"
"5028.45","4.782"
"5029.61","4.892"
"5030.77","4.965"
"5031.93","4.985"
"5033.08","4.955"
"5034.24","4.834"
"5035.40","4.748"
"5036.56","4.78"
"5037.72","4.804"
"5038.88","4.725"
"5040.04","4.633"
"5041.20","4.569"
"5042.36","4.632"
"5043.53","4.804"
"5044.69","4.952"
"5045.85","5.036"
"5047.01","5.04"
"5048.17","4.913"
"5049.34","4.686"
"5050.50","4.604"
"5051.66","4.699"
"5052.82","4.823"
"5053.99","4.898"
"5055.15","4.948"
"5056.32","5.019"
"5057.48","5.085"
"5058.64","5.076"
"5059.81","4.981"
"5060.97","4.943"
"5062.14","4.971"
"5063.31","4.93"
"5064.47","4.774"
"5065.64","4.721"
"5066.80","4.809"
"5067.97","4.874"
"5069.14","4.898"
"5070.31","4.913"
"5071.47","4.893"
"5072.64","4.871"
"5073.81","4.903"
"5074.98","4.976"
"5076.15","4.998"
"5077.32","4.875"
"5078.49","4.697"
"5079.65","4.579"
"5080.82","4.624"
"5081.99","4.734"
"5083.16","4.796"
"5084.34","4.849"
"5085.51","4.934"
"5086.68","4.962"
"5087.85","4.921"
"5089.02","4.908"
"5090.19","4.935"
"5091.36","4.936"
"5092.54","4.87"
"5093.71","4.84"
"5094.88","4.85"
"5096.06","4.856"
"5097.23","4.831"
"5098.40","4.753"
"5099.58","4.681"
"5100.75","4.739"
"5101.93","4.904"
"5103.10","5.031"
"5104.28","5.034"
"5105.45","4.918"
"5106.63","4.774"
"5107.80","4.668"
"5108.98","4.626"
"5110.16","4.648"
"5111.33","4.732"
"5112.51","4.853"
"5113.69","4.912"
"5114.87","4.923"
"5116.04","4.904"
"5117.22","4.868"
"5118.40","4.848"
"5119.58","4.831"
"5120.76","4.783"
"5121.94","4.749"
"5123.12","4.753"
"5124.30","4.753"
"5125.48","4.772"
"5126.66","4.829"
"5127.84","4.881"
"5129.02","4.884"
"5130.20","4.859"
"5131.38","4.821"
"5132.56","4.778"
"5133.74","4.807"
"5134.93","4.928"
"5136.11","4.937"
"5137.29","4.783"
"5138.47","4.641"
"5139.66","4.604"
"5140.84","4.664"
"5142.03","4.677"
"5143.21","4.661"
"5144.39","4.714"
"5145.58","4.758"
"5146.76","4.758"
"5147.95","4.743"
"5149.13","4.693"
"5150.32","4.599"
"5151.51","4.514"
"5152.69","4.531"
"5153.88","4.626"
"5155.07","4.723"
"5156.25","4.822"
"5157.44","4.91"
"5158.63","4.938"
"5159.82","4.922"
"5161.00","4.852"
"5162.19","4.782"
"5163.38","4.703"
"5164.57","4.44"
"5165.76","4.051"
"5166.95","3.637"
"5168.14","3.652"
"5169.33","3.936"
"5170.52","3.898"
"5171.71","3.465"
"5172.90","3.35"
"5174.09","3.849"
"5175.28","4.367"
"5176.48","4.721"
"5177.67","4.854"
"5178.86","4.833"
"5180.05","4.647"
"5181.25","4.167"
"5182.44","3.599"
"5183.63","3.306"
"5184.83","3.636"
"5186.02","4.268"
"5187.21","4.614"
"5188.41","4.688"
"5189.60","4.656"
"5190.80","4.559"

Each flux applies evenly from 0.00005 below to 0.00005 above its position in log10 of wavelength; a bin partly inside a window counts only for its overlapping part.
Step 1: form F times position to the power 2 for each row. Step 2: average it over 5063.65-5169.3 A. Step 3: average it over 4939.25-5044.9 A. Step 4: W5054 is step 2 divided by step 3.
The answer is 1.04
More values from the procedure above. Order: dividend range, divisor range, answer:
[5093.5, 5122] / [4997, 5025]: 1.07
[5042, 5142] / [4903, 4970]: 1.06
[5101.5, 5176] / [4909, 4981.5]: 1.03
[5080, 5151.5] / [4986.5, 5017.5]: 1.06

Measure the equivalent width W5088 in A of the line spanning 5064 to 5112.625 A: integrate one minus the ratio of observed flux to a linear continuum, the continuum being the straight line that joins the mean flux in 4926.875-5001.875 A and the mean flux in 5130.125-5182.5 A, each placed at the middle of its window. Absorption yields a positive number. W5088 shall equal -2.05 A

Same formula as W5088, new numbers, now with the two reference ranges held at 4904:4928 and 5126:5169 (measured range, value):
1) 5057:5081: -0.9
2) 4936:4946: -0.1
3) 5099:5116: -0.5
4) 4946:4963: -0.2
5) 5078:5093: -0.4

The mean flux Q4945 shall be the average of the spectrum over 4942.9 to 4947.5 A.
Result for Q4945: 4.83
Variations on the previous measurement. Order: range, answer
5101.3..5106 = 4.97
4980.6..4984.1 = 4.61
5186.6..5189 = 4.65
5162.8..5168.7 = 4.1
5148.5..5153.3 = 4.59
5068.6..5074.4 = 4.9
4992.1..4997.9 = 4.88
